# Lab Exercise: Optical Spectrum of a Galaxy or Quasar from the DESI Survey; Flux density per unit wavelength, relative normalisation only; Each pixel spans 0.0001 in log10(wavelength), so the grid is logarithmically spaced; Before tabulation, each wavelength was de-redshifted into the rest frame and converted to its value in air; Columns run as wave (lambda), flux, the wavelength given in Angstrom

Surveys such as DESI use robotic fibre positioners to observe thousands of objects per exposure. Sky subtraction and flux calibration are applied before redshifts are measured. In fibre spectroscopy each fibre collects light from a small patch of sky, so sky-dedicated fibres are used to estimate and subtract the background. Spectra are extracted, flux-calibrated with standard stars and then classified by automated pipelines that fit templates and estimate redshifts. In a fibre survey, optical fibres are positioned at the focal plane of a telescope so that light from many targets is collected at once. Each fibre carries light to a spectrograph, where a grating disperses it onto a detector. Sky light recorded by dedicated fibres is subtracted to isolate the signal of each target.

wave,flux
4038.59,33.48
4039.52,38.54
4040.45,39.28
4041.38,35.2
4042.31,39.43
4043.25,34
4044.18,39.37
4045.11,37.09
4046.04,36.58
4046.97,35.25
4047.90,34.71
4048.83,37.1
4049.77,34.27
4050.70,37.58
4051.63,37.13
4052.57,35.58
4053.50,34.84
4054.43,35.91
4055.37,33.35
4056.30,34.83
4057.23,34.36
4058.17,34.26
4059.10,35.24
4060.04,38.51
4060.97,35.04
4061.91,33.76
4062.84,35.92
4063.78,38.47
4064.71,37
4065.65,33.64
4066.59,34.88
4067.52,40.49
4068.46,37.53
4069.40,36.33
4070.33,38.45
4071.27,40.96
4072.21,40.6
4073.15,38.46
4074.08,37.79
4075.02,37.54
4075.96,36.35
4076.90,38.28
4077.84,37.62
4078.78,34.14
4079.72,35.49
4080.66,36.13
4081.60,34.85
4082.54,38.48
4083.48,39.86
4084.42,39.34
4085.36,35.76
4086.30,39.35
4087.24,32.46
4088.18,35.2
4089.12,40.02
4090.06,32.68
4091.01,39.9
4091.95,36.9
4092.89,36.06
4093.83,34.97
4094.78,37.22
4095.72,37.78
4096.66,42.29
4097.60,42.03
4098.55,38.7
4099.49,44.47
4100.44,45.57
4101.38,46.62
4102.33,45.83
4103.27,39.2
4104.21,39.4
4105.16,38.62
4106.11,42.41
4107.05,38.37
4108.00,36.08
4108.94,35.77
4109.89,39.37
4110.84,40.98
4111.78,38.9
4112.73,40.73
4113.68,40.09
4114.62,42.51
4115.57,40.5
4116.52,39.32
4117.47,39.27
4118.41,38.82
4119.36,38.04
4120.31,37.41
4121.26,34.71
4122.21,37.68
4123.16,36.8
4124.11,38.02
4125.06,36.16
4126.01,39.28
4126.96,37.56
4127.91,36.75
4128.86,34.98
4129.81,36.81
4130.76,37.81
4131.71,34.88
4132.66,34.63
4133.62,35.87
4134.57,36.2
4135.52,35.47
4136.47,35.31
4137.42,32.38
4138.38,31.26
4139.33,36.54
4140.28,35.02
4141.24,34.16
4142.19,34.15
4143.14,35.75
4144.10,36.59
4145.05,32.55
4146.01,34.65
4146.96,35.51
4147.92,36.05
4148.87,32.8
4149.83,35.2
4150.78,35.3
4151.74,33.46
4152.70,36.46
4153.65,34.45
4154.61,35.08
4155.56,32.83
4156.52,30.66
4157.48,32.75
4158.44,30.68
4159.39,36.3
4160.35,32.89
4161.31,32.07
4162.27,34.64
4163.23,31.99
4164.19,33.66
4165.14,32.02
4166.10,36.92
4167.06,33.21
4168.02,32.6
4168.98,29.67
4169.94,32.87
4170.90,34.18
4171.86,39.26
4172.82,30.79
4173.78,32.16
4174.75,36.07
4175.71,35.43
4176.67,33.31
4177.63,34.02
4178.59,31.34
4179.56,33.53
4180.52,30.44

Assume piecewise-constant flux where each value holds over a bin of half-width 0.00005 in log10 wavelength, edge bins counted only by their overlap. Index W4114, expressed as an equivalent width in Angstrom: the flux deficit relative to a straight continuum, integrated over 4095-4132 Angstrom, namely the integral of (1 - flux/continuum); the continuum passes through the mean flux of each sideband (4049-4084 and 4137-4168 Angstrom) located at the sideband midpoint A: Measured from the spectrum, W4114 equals -4.3 Angstrom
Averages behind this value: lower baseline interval 36.6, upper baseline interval 34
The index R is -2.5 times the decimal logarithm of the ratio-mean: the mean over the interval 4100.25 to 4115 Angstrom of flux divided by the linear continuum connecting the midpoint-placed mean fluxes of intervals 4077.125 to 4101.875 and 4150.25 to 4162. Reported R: -0.10 mag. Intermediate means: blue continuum 38.2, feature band 40.6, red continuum 33.6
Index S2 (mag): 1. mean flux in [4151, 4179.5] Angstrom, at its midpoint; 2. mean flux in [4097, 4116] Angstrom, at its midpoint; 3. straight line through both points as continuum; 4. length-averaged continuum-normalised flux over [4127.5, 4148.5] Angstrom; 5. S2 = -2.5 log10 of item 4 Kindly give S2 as 0.05 mag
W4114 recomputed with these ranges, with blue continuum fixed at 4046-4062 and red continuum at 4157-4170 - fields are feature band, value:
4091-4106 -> -2.6 Angstrom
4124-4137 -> -1.0 Angstrom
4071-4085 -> -1.1 Angstrom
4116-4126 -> -1.1 Angstrom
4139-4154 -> -0.7 Angstrom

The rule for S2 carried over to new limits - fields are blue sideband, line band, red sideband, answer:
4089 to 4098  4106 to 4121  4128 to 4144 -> -0.073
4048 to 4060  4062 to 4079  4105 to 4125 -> -0.032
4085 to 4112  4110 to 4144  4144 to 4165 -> -0.016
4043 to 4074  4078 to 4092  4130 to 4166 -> -0.027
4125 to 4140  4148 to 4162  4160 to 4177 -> 0.021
